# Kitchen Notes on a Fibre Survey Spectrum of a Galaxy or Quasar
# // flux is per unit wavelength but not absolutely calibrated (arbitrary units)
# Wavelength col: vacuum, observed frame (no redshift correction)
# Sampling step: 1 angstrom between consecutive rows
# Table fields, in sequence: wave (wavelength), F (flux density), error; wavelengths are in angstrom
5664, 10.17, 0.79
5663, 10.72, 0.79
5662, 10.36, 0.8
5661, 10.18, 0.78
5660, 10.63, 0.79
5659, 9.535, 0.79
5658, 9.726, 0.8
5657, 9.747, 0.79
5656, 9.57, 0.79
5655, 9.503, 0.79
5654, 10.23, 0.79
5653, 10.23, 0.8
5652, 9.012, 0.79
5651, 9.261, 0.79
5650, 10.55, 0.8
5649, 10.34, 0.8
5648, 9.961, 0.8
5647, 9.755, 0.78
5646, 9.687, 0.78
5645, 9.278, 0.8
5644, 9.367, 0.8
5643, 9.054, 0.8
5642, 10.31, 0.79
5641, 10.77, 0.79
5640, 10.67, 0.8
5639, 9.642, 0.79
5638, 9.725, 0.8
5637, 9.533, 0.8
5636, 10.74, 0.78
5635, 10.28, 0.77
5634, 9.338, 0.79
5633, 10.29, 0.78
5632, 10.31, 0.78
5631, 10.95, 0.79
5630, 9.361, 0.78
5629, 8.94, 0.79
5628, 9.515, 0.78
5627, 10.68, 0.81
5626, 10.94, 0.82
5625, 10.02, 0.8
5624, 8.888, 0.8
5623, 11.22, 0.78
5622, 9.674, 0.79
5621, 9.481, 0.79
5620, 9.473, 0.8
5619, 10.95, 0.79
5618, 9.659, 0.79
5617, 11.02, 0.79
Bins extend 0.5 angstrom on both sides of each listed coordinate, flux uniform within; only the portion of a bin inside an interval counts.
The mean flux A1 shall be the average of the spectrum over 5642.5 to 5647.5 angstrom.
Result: 9.43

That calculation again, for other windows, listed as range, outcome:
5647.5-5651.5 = 10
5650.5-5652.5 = 9.14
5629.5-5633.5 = 10.2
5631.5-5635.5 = 10.1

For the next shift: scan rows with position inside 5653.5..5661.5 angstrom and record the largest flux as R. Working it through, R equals 10.63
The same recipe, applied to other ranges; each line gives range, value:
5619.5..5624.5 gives 11.22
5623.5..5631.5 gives 10.95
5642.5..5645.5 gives 9.367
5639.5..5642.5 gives 10.77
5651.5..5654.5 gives 10.23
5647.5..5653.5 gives 10.55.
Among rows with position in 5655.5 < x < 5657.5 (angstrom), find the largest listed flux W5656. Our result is 9.747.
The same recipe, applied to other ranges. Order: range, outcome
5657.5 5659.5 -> 9.726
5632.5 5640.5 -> 10.74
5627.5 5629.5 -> 9.515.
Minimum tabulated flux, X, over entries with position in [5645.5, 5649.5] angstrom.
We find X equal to 9.687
